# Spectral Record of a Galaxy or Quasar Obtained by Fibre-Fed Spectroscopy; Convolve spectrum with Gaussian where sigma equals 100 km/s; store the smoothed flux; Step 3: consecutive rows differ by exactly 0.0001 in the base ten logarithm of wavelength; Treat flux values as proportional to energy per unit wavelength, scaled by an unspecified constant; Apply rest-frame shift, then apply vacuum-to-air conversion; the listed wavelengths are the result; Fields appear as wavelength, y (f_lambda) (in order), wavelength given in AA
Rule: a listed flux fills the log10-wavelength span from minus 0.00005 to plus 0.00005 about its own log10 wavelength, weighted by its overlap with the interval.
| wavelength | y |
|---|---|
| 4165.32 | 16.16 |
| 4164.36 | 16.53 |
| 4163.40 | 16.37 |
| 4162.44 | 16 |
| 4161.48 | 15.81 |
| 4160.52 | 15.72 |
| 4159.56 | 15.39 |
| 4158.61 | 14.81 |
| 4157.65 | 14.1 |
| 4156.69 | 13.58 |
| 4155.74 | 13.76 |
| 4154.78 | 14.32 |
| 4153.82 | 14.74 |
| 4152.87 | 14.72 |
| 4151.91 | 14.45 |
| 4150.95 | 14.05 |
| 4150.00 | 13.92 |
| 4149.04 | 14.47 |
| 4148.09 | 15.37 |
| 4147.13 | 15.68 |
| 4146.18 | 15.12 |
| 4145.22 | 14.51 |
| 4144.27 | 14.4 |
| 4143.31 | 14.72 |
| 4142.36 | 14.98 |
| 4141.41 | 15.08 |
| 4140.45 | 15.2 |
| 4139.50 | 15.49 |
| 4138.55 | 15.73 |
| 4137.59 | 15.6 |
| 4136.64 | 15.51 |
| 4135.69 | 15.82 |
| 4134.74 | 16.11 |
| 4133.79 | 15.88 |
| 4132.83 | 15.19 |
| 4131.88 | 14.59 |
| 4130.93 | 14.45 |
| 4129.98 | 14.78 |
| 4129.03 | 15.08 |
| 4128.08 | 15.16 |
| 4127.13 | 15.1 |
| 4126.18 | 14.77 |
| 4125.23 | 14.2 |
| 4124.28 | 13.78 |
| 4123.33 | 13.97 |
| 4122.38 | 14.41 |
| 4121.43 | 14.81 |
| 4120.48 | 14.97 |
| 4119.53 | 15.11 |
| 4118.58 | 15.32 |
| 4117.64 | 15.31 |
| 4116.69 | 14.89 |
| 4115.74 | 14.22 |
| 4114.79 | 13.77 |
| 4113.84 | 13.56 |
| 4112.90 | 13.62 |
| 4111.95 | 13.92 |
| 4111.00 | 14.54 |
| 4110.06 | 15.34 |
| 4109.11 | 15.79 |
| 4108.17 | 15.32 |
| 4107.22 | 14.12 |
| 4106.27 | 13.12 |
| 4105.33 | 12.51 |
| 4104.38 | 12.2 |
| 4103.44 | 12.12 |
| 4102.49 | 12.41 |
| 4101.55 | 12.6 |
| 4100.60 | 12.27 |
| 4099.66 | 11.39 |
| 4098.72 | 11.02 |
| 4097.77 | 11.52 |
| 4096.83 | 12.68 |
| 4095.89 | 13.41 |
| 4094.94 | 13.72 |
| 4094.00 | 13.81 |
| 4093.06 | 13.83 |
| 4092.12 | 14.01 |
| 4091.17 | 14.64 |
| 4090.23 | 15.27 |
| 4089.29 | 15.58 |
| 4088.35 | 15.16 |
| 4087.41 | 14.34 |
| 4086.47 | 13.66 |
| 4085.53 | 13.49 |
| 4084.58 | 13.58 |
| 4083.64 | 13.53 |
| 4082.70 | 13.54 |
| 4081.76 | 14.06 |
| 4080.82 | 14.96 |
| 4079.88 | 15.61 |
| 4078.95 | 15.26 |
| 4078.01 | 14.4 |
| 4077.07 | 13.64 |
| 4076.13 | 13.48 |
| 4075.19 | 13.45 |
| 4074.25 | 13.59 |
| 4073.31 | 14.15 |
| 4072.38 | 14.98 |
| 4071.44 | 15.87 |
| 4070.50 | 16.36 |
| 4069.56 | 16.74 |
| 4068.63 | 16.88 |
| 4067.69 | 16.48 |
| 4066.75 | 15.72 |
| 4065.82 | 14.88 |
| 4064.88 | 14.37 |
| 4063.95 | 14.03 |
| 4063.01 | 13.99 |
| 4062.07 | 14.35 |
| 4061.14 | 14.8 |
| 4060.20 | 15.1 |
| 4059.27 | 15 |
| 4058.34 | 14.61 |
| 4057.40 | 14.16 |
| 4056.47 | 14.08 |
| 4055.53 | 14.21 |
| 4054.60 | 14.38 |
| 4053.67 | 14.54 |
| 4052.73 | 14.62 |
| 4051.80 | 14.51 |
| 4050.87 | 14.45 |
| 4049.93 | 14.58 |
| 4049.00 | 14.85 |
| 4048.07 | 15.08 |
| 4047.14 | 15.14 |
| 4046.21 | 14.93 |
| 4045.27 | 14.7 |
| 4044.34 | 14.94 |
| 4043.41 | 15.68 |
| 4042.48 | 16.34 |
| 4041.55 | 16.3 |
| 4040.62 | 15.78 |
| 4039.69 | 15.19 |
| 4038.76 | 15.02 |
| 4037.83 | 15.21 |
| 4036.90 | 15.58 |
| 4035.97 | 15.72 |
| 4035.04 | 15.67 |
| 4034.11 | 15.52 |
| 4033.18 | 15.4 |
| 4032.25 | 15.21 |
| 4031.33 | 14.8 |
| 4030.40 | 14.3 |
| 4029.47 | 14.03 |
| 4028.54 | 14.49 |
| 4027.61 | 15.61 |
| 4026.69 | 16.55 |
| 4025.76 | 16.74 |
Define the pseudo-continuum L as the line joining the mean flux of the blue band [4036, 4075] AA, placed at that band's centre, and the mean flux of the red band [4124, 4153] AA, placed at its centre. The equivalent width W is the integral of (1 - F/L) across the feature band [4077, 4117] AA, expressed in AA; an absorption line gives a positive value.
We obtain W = 3.27 AA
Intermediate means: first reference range 15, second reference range 15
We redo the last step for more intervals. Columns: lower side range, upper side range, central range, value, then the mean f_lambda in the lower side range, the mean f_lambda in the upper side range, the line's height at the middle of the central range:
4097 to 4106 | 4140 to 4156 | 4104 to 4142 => -4.16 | 12.1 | 14.7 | 13.3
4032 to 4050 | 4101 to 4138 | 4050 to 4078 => 0.67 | 15.4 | 14.5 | 15.1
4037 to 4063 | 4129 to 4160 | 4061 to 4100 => 1.59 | 14.9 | 14.9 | 14.9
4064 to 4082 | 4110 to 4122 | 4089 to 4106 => 1.97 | 15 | 14.5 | 14.7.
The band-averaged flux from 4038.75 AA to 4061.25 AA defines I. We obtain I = 14.9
